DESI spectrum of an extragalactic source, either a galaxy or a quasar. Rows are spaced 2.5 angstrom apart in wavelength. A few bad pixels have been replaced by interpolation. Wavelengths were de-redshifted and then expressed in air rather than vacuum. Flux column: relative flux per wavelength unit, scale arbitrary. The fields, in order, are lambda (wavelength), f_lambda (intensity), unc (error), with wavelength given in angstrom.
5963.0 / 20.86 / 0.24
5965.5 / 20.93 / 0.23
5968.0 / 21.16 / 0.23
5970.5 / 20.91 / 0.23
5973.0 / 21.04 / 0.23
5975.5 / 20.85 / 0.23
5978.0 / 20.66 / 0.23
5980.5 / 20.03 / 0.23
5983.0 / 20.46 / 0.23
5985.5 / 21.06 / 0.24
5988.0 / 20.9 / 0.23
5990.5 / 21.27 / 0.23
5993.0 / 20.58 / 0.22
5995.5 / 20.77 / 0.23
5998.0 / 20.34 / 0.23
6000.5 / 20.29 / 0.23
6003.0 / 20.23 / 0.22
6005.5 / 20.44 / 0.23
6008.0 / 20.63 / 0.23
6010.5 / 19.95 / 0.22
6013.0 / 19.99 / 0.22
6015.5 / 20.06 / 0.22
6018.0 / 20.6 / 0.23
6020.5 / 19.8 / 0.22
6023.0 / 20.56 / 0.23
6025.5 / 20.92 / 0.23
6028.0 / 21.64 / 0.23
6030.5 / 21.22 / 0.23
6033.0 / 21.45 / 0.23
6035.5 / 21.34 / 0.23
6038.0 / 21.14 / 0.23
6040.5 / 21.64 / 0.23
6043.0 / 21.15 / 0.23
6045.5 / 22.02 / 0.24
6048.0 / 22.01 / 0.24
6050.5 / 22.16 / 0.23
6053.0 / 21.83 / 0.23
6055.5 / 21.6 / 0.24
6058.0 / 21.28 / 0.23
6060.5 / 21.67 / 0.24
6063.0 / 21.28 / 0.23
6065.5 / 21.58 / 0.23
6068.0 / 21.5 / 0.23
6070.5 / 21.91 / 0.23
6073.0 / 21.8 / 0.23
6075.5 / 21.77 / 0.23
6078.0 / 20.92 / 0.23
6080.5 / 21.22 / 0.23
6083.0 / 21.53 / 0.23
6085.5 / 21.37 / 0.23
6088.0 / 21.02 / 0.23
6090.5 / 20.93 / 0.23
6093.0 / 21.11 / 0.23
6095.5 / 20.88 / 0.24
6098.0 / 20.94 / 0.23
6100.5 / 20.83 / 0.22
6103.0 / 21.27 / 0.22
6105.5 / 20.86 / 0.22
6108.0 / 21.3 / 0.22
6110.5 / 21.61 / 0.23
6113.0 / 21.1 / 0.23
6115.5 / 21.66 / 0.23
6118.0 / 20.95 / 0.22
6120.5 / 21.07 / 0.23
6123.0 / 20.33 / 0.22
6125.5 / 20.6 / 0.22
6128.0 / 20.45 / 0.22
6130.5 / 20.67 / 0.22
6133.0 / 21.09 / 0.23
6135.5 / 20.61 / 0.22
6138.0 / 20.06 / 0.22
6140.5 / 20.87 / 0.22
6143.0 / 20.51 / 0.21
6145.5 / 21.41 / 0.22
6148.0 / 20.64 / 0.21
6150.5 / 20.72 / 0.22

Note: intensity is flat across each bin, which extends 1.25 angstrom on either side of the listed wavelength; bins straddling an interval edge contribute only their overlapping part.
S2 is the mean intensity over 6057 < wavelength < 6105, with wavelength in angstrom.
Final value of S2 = 21.3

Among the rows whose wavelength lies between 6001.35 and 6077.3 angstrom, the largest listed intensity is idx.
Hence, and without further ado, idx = 22.16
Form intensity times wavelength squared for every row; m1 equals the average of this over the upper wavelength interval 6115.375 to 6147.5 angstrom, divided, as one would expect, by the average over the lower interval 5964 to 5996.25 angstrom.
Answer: 1.0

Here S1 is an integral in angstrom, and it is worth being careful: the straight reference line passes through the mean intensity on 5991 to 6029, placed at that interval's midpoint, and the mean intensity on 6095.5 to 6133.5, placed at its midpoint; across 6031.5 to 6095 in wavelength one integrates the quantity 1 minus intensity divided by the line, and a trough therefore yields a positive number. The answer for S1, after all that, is -2.3 angstrom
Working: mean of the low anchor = 20.5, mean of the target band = 21.5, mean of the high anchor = 21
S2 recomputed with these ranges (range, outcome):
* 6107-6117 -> 21.4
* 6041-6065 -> 21.7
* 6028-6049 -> 21.5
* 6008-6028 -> 20.4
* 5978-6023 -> 20.4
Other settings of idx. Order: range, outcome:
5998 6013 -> 20.63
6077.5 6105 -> 21.53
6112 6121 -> 21.66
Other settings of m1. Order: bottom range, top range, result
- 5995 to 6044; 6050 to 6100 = 1.05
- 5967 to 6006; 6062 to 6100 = 1.06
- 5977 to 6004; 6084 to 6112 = 1.06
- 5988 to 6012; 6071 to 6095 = 1.07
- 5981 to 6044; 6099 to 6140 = 1.04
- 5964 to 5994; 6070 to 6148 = 1.05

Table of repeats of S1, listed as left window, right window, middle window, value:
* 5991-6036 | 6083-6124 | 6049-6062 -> -0.5 angstrom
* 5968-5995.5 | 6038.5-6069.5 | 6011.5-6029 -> 0.6 angstrom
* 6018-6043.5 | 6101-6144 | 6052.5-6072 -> -0.5 angstrom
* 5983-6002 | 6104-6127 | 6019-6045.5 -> -0.4 angstrom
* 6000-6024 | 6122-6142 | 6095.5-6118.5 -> -0.7 angstrom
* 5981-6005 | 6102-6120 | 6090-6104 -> 0.1 angstrom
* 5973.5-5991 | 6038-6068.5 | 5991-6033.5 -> 1.1 angstrom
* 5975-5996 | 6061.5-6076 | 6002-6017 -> 0.5 angstrom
